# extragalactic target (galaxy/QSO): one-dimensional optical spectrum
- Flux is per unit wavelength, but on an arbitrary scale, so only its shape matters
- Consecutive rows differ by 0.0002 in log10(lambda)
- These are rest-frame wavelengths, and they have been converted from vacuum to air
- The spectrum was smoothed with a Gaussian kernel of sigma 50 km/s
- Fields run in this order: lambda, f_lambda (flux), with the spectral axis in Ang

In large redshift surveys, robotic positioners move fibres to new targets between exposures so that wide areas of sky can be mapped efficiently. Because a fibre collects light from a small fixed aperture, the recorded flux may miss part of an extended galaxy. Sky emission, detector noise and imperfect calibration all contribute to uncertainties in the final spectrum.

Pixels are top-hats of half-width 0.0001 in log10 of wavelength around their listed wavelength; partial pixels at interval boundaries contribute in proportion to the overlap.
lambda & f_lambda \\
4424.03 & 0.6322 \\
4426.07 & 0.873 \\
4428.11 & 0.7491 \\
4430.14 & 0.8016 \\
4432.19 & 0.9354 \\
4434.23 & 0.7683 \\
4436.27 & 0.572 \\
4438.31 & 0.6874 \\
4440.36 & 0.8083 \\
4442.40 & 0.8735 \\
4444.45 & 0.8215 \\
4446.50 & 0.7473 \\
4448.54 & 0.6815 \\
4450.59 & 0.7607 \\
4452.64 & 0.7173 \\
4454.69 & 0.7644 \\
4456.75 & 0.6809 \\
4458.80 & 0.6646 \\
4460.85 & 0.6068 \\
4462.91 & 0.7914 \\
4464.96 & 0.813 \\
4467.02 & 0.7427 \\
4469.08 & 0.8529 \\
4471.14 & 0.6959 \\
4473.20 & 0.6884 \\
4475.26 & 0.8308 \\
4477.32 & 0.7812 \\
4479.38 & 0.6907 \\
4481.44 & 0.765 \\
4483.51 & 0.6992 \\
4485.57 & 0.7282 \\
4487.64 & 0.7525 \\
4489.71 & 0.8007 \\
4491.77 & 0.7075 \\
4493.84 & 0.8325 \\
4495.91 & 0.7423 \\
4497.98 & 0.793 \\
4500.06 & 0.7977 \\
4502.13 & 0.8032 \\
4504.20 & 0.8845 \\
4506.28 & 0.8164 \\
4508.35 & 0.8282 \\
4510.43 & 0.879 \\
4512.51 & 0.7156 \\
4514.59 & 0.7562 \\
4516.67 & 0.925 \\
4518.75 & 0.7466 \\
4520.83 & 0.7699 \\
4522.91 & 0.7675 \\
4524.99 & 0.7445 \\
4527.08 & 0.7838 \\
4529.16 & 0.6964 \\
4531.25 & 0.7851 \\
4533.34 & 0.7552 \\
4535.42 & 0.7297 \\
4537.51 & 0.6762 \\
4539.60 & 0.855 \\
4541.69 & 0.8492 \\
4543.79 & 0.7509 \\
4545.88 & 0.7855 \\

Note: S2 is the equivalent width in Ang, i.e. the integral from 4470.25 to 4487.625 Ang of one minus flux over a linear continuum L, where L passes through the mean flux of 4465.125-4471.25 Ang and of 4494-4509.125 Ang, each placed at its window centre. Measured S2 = 1.2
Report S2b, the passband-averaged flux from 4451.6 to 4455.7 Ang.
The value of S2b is 0.741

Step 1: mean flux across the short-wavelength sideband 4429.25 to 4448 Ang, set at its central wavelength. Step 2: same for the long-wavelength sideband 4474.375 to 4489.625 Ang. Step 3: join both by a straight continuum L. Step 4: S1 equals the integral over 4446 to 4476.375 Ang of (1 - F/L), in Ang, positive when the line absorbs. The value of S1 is 1.1 Ang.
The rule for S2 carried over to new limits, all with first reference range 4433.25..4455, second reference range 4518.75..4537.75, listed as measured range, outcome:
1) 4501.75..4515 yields -1.2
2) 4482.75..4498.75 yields -0.2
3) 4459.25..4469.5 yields -0.1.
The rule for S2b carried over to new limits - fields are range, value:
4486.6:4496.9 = 0.767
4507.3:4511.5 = 0.852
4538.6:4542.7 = 0.852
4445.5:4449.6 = 0.716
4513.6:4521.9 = 0.8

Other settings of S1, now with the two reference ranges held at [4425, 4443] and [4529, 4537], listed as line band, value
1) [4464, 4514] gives -1.1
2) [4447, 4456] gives 0.5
